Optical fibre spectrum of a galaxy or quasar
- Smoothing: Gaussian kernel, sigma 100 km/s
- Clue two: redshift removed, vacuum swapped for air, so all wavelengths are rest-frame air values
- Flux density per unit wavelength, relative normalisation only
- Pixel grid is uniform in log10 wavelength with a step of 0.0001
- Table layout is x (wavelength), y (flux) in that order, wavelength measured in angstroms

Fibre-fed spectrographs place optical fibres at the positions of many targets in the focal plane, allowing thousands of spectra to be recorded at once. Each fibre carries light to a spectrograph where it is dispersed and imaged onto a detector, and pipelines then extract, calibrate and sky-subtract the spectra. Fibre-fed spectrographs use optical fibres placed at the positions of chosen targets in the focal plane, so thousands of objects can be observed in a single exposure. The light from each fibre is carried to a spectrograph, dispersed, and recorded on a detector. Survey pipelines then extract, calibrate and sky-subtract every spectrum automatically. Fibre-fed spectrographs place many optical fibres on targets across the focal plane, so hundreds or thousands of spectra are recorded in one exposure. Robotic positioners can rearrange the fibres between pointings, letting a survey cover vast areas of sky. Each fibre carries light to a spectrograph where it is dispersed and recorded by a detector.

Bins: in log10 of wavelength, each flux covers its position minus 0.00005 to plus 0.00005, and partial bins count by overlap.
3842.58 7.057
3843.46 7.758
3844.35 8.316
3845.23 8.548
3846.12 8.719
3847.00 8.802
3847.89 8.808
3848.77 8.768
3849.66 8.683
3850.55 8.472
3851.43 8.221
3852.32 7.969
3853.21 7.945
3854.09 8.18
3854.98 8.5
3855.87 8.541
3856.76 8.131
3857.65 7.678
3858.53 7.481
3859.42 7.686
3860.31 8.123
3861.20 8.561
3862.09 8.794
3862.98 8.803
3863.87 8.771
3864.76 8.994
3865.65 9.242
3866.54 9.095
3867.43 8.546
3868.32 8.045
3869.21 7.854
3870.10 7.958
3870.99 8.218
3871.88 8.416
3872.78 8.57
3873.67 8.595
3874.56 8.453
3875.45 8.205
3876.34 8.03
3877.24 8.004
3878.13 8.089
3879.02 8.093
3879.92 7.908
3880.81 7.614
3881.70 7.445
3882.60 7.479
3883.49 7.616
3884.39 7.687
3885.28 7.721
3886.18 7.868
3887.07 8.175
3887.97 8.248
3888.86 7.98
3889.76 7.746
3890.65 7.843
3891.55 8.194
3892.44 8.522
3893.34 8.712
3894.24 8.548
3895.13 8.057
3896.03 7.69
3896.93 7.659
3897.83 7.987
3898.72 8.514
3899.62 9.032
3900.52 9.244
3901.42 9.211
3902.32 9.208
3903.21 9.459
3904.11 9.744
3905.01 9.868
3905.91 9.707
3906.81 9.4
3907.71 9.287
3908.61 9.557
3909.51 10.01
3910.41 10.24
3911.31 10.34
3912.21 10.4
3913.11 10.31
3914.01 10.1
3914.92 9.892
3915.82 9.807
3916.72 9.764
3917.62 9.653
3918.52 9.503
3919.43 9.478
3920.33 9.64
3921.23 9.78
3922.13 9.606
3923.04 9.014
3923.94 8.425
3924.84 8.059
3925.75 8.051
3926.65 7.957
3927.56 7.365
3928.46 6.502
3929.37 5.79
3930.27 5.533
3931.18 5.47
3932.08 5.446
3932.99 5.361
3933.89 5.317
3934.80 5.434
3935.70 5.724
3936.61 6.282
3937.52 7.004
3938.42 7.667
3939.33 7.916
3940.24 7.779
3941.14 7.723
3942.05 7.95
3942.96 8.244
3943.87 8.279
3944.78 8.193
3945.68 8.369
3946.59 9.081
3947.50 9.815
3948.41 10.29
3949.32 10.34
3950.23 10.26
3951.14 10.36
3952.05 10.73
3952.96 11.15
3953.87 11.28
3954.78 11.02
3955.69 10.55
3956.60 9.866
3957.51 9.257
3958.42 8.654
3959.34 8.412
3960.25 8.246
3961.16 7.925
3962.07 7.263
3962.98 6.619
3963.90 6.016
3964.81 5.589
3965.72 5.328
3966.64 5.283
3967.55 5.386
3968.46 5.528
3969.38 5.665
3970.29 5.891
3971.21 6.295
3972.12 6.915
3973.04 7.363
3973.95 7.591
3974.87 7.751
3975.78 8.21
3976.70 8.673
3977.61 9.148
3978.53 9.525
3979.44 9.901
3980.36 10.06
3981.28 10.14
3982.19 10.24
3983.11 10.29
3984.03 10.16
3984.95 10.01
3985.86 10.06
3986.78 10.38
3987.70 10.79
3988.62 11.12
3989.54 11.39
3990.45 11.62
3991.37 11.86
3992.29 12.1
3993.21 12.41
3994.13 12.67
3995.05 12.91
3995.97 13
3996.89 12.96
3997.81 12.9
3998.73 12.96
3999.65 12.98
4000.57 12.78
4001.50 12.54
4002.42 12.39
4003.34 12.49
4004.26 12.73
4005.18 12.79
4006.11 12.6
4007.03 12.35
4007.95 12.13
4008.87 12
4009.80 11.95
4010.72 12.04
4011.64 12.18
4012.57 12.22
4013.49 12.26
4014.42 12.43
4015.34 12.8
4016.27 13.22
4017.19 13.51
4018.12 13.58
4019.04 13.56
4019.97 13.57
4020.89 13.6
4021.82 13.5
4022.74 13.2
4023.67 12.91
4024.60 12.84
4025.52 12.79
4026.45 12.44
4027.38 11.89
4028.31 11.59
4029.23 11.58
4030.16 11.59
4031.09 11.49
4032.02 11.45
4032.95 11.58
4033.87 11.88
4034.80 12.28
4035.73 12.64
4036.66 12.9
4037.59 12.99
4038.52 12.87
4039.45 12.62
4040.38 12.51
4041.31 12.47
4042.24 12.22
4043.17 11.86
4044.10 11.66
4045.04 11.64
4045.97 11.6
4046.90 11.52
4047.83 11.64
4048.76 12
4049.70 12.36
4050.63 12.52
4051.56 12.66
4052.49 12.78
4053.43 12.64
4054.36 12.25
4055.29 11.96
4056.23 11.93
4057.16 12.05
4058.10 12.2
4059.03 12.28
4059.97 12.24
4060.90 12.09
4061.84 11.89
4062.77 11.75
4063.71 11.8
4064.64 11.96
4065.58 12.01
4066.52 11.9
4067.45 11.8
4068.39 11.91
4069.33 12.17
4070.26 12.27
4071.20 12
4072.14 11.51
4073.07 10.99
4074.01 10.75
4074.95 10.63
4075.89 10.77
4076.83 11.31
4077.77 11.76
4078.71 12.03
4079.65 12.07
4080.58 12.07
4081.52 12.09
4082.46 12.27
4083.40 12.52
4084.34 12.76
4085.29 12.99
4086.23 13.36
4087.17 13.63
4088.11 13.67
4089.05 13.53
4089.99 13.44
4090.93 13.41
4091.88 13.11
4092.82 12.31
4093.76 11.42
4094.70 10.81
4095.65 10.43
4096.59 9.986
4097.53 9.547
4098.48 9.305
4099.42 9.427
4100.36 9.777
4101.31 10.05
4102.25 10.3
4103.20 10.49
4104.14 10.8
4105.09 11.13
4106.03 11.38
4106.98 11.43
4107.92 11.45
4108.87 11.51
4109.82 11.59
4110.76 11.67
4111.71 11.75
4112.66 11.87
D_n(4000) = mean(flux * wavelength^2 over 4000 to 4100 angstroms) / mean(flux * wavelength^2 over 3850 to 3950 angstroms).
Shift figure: 1.6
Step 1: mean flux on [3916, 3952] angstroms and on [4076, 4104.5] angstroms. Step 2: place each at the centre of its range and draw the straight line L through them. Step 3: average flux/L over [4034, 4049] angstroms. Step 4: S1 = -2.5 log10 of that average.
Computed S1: -0.159 mag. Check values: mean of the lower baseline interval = 8.06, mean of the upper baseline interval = 11.7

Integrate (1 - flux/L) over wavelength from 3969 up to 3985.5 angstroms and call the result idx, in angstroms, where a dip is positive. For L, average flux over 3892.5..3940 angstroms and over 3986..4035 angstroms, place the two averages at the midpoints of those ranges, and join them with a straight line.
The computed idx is 3.7 angstroms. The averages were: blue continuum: 8.41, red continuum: 12.4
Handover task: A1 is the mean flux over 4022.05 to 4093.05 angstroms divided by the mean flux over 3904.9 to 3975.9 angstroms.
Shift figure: 1.5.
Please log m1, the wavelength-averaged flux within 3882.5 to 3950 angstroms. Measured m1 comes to 8.39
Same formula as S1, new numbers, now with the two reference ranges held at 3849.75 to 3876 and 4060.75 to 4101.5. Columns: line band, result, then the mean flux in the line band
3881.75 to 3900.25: 0.09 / 8.06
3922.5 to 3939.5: 0.36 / 6.75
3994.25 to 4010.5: -0.20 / 12.6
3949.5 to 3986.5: 0.18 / 8.49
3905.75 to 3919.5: -0.08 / 9.85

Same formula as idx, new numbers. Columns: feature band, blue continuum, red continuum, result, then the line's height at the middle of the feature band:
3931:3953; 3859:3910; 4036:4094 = 3.9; 9.65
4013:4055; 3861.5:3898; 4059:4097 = -4.8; 11.2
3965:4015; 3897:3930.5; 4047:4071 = 1.2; 10.7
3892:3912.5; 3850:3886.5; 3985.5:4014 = 0.2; 9.22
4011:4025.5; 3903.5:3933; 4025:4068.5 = -2.1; 11.4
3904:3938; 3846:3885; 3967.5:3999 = 2.3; 9.02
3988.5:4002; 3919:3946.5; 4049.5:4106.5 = -4.5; 9.33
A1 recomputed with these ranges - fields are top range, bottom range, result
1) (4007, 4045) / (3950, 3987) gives 1.47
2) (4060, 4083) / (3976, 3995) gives 1.10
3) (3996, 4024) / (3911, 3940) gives 1.60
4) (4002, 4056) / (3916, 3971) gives 1.56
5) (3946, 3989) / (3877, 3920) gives 0.99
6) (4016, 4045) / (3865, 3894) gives 1.54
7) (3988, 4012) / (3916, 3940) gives 1.64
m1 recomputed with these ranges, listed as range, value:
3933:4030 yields 10.2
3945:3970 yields 8.43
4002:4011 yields 12.4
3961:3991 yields 8.33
